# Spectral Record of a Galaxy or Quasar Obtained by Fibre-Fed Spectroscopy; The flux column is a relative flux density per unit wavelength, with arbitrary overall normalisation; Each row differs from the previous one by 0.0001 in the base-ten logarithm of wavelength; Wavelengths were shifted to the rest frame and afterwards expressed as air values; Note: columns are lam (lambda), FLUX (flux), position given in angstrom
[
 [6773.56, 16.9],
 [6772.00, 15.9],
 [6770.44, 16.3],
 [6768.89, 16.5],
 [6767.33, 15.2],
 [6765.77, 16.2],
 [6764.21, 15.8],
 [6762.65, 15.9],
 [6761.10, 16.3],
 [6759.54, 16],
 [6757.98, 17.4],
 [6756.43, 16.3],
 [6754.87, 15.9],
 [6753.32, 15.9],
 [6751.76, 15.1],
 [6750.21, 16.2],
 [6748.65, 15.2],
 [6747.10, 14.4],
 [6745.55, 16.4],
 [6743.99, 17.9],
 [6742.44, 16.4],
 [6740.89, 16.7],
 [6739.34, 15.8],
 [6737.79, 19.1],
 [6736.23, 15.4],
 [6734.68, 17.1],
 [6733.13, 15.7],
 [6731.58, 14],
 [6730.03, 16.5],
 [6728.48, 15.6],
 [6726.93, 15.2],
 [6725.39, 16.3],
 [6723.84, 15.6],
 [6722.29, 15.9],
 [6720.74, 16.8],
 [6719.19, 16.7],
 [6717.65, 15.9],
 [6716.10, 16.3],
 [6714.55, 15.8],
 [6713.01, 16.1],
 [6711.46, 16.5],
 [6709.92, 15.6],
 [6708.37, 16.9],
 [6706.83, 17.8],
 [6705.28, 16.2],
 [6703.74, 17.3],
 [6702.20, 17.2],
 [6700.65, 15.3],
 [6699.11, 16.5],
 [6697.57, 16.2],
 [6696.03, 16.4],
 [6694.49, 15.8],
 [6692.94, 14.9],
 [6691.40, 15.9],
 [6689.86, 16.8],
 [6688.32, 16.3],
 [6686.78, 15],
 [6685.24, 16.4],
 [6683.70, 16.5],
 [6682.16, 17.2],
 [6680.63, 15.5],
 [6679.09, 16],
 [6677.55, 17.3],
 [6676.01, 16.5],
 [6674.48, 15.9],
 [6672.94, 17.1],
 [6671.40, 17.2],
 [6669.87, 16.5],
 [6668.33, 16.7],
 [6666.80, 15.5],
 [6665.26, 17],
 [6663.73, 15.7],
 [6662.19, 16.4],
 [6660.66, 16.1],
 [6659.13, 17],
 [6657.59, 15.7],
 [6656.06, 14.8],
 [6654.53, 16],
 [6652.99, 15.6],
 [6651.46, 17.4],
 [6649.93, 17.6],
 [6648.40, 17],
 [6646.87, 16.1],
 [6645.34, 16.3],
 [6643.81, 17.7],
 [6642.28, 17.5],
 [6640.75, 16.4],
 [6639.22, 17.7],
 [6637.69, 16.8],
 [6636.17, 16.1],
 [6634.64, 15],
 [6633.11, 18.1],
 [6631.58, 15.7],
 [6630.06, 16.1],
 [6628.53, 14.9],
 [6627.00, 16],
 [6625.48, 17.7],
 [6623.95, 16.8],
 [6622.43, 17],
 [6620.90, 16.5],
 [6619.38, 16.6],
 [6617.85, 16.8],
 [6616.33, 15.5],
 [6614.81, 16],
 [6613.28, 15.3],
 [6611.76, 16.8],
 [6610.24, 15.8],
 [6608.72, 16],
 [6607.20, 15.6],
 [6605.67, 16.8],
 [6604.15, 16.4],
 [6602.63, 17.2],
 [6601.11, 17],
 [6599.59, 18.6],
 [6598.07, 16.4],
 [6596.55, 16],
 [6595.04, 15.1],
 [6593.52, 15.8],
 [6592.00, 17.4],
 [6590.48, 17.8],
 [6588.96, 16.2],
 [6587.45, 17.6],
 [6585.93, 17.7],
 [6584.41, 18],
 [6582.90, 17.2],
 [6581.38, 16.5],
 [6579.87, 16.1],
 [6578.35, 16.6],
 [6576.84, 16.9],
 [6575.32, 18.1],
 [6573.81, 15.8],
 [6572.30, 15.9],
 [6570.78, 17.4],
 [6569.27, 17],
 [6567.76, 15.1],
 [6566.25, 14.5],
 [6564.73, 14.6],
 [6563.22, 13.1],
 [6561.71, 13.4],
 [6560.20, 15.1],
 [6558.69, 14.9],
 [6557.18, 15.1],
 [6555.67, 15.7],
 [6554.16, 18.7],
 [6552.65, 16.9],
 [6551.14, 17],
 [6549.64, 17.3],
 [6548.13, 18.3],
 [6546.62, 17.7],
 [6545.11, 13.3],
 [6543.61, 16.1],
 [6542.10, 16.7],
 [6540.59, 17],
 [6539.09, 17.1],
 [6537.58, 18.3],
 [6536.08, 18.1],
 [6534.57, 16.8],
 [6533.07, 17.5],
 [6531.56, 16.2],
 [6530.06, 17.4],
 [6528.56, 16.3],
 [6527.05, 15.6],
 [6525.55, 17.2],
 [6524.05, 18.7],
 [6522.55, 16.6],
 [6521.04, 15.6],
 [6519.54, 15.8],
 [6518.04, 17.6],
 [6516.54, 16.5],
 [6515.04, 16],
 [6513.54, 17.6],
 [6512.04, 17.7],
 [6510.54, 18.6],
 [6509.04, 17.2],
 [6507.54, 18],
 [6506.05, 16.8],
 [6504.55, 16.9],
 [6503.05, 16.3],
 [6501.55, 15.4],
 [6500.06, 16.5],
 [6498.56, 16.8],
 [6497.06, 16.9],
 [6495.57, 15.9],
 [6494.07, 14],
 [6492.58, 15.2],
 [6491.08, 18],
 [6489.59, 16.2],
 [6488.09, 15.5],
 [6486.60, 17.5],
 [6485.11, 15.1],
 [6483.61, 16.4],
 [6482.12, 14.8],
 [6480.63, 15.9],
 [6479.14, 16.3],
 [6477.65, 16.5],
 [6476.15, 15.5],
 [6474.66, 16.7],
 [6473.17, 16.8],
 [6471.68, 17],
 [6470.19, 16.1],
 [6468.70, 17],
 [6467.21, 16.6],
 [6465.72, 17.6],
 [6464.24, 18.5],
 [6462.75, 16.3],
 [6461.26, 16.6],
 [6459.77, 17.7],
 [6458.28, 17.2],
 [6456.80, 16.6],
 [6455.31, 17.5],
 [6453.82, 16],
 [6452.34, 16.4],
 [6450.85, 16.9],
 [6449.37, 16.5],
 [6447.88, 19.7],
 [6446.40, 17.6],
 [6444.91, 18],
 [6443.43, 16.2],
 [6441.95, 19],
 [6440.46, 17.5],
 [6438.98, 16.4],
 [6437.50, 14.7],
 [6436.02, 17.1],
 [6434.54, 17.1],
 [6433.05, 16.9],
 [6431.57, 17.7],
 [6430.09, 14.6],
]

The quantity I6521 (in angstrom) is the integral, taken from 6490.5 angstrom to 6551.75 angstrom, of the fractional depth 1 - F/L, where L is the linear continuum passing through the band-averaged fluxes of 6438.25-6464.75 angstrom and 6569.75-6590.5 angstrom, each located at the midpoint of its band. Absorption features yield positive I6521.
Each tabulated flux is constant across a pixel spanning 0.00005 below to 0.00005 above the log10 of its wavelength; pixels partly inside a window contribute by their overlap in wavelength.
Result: 1.1 angstrom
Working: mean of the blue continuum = 17.2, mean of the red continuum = 17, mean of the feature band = 16.8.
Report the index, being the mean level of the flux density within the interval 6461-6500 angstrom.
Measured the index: 16.4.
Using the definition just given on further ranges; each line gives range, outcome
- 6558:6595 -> 16.2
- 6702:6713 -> 16.7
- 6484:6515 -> 16.6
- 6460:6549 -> 16.7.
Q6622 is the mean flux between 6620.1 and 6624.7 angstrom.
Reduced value 16.8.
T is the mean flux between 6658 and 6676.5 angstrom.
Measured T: 16.5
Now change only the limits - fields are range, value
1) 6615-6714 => 16.4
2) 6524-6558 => 16.9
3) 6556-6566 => 14.4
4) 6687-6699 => 16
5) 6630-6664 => 16.5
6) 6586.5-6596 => 16.7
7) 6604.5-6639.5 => 16.3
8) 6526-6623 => 16.5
